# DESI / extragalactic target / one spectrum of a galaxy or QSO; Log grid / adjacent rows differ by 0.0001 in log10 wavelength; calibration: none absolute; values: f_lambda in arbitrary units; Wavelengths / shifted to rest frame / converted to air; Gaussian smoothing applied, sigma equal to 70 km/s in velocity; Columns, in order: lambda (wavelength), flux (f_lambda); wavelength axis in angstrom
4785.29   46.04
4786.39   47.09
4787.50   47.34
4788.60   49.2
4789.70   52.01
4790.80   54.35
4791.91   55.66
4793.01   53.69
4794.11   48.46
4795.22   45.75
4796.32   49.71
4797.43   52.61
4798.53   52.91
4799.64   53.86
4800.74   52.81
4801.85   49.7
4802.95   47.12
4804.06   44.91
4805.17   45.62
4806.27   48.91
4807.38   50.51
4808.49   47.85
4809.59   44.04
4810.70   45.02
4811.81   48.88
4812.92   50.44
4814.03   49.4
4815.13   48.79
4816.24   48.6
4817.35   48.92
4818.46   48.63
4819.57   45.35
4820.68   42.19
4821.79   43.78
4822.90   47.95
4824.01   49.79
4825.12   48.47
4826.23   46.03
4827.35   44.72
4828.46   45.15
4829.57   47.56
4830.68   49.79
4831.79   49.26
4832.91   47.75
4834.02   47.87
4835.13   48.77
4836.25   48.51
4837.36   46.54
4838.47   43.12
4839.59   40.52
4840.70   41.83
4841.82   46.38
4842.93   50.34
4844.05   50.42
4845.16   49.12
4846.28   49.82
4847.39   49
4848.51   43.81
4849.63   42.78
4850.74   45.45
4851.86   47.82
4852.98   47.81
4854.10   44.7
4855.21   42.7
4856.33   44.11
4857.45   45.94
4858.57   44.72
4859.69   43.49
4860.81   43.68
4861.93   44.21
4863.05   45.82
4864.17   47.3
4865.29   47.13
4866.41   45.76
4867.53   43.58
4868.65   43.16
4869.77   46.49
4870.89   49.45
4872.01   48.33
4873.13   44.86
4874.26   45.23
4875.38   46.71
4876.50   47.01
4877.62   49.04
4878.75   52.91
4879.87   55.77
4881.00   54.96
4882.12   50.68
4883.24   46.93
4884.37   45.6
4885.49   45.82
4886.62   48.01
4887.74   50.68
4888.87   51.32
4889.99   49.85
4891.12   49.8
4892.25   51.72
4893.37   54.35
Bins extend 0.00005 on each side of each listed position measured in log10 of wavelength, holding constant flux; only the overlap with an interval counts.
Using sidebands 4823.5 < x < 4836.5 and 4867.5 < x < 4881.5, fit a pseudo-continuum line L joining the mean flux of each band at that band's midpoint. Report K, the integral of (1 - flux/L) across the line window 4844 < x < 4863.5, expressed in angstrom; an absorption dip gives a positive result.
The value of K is 1.0 angstrom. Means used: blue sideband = 47.8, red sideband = 48.4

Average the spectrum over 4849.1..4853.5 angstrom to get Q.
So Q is 46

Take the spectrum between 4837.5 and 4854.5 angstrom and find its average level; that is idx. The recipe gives 46.2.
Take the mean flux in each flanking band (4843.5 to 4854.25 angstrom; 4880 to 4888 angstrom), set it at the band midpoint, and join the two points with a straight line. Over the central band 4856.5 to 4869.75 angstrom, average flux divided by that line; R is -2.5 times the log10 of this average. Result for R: 0.07 mag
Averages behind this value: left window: 47.2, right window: 49.3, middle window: 45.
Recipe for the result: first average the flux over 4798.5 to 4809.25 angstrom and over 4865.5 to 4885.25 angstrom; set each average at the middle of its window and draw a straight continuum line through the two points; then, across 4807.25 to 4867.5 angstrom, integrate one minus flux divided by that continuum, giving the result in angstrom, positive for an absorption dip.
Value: 2.5 angstrom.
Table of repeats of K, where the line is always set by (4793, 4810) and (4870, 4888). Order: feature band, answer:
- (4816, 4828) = 0.6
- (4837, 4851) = 0.8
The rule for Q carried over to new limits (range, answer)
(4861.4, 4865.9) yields 46.1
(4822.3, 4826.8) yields 48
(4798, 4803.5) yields 51.3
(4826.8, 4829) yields 45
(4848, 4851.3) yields 44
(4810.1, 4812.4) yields 46.8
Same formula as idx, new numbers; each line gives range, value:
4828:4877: 46.2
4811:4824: 47.6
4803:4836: 47.4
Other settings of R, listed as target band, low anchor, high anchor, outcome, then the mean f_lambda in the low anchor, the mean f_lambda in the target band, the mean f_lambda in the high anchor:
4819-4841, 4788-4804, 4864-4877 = 0.06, 51.1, 46.3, 46.2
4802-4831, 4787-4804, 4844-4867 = 0.04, 50.9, 47.3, 45.9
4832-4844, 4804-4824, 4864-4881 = 0.03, 47.3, 46.4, 47.8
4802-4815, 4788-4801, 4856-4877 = 0.06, 51.7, 47.7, 45.6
